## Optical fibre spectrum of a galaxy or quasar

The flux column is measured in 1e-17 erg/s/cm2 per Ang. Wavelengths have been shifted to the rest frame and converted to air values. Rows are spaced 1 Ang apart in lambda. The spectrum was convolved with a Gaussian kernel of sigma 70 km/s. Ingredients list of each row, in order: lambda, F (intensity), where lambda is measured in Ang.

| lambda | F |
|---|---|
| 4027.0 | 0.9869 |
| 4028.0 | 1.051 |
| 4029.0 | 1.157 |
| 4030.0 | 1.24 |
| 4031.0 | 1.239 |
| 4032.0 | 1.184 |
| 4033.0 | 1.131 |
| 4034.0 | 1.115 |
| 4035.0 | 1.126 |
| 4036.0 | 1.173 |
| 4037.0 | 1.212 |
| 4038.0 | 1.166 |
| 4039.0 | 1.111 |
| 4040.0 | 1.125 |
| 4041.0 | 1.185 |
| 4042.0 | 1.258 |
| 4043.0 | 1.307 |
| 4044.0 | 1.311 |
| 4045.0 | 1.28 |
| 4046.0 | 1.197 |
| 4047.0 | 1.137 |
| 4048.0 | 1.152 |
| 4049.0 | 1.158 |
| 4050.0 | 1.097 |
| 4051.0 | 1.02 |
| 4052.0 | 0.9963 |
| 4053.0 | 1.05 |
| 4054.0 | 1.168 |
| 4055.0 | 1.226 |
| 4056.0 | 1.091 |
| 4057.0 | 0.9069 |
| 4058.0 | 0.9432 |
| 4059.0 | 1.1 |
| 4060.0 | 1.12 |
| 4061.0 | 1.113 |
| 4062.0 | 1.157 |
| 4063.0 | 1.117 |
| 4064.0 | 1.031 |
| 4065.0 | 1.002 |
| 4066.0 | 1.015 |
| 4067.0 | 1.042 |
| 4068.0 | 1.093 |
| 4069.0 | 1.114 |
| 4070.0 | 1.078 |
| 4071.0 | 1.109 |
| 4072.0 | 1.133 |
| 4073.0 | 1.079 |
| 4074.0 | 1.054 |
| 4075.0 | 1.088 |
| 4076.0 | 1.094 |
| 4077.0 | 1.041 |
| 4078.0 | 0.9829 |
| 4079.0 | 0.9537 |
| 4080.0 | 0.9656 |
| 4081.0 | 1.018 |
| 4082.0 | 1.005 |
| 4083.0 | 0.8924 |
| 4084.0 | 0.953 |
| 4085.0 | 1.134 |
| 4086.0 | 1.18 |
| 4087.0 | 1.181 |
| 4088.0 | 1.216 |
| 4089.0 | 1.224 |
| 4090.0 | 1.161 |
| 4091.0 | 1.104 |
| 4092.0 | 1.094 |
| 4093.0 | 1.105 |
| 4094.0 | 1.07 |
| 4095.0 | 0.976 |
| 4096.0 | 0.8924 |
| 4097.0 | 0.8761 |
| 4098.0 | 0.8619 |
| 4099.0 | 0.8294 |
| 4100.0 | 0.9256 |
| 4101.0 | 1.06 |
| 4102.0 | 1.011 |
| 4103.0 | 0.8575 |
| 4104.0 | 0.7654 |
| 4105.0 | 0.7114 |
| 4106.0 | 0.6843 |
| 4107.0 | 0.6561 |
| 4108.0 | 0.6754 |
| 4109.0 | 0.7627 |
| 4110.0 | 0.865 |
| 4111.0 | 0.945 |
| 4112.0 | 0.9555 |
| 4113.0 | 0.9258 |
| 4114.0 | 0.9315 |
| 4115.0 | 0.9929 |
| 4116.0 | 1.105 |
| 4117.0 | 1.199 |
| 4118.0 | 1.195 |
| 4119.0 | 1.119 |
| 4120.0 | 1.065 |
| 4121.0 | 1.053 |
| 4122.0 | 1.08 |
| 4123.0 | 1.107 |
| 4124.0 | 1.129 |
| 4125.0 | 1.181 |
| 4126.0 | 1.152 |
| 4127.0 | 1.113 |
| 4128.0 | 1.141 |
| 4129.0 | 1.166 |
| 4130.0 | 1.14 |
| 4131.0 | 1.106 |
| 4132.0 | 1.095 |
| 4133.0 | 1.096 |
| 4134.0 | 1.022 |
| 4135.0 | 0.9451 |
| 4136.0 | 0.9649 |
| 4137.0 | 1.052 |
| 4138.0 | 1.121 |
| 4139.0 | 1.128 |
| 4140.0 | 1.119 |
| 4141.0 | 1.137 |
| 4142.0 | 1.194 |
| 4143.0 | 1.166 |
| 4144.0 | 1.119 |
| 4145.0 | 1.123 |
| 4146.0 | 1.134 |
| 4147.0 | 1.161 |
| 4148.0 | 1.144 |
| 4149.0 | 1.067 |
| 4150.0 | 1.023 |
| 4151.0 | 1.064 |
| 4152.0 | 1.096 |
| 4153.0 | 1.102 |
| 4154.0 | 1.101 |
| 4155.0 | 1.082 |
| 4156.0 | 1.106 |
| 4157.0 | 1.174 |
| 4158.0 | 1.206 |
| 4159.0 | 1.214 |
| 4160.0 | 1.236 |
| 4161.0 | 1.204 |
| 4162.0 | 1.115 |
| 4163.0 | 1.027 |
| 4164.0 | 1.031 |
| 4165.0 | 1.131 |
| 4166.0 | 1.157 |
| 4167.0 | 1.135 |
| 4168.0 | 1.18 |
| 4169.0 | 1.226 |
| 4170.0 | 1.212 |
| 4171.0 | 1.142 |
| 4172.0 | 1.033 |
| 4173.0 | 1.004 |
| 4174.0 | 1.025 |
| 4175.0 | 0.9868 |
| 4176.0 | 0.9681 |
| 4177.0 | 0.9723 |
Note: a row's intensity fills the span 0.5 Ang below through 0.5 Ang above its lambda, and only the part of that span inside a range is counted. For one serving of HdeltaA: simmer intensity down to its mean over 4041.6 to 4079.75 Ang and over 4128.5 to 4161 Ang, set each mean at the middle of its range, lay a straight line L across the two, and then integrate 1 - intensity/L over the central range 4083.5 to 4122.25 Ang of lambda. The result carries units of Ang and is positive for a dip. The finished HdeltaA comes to 4.3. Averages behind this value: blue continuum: 1.1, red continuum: 1.11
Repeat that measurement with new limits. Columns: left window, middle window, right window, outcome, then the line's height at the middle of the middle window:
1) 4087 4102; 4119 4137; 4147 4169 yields -0.2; 1.08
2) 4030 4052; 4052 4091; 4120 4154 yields 2.6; 1.15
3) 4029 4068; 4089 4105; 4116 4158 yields 2.1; 1.12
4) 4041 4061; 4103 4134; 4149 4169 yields 3.5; 1.13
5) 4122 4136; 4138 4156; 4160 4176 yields -0.2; 1.1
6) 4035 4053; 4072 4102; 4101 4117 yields -2.0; 0.972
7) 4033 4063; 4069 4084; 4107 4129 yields 0.8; 1.09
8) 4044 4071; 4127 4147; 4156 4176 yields 0.2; 1.12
